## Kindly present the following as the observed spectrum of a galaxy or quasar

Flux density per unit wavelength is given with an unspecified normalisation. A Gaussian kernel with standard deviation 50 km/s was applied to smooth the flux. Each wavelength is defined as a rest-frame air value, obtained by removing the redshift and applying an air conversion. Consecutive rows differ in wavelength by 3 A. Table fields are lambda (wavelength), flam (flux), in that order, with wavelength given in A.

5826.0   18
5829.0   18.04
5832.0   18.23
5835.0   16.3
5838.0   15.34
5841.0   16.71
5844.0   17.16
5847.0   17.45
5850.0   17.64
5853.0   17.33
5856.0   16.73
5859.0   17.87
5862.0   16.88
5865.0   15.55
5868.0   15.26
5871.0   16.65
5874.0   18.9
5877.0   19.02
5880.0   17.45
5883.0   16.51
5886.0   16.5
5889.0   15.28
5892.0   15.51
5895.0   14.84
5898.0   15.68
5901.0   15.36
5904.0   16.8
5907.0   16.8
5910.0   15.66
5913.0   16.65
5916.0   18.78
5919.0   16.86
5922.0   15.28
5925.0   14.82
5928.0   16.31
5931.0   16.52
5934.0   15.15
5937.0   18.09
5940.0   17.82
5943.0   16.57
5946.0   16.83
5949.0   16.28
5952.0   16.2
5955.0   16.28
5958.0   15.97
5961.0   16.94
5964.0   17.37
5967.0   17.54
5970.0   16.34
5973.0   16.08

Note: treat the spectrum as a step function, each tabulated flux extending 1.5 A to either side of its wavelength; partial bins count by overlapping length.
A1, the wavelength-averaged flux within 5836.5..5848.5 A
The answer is 16.7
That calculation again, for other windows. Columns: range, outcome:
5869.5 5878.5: 18.2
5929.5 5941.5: 16.9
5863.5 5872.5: 15.8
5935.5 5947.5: 17.3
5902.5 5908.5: 16.8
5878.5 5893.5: 16.2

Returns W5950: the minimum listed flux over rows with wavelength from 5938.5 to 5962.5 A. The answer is 15.97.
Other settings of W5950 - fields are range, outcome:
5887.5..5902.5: 14.84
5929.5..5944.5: 15.15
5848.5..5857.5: 16.73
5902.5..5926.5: 14.82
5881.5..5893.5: 15.28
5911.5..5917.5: 16.65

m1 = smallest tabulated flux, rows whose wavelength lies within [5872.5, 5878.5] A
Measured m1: 18.9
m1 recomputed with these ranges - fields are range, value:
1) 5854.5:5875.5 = 15.26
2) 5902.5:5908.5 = 16.8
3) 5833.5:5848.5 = 15.34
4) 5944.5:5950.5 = 16.28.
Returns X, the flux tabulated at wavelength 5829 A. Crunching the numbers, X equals 18.04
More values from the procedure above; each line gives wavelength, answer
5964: 17.37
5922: 15.28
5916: 18.78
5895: 14.84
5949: 16.28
